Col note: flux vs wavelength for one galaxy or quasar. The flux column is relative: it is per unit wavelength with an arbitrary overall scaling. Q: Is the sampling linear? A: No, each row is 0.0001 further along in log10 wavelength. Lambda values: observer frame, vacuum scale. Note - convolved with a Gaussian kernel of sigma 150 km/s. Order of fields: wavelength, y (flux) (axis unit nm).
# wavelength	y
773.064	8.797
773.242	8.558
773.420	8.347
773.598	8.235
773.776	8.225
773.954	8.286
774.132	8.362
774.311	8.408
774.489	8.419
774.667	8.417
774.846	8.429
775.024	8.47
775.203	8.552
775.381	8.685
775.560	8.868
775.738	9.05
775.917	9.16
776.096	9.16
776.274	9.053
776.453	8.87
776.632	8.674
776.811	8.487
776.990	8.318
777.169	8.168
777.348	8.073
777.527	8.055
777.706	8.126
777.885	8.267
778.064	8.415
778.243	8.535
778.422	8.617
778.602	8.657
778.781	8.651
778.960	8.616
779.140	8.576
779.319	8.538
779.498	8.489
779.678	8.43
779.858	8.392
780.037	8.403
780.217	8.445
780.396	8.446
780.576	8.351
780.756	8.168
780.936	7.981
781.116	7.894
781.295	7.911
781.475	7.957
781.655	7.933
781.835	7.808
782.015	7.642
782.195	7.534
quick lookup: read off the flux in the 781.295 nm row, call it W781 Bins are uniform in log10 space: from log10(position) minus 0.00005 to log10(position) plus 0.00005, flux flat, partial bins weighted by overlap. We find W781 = 7.911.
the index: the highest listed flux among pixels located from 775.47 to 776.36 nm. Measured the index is 9.16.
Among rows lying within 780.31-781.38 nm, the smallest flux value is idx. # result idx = 7.894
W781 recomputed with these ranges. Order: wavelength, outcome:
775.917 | 9.16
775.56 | 8.868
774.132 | 8.362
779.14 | 8.576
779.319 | 8.538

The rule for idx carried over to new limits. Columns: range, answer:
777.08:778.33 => 8.055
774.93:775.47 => 8.47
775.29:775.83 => 8.685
